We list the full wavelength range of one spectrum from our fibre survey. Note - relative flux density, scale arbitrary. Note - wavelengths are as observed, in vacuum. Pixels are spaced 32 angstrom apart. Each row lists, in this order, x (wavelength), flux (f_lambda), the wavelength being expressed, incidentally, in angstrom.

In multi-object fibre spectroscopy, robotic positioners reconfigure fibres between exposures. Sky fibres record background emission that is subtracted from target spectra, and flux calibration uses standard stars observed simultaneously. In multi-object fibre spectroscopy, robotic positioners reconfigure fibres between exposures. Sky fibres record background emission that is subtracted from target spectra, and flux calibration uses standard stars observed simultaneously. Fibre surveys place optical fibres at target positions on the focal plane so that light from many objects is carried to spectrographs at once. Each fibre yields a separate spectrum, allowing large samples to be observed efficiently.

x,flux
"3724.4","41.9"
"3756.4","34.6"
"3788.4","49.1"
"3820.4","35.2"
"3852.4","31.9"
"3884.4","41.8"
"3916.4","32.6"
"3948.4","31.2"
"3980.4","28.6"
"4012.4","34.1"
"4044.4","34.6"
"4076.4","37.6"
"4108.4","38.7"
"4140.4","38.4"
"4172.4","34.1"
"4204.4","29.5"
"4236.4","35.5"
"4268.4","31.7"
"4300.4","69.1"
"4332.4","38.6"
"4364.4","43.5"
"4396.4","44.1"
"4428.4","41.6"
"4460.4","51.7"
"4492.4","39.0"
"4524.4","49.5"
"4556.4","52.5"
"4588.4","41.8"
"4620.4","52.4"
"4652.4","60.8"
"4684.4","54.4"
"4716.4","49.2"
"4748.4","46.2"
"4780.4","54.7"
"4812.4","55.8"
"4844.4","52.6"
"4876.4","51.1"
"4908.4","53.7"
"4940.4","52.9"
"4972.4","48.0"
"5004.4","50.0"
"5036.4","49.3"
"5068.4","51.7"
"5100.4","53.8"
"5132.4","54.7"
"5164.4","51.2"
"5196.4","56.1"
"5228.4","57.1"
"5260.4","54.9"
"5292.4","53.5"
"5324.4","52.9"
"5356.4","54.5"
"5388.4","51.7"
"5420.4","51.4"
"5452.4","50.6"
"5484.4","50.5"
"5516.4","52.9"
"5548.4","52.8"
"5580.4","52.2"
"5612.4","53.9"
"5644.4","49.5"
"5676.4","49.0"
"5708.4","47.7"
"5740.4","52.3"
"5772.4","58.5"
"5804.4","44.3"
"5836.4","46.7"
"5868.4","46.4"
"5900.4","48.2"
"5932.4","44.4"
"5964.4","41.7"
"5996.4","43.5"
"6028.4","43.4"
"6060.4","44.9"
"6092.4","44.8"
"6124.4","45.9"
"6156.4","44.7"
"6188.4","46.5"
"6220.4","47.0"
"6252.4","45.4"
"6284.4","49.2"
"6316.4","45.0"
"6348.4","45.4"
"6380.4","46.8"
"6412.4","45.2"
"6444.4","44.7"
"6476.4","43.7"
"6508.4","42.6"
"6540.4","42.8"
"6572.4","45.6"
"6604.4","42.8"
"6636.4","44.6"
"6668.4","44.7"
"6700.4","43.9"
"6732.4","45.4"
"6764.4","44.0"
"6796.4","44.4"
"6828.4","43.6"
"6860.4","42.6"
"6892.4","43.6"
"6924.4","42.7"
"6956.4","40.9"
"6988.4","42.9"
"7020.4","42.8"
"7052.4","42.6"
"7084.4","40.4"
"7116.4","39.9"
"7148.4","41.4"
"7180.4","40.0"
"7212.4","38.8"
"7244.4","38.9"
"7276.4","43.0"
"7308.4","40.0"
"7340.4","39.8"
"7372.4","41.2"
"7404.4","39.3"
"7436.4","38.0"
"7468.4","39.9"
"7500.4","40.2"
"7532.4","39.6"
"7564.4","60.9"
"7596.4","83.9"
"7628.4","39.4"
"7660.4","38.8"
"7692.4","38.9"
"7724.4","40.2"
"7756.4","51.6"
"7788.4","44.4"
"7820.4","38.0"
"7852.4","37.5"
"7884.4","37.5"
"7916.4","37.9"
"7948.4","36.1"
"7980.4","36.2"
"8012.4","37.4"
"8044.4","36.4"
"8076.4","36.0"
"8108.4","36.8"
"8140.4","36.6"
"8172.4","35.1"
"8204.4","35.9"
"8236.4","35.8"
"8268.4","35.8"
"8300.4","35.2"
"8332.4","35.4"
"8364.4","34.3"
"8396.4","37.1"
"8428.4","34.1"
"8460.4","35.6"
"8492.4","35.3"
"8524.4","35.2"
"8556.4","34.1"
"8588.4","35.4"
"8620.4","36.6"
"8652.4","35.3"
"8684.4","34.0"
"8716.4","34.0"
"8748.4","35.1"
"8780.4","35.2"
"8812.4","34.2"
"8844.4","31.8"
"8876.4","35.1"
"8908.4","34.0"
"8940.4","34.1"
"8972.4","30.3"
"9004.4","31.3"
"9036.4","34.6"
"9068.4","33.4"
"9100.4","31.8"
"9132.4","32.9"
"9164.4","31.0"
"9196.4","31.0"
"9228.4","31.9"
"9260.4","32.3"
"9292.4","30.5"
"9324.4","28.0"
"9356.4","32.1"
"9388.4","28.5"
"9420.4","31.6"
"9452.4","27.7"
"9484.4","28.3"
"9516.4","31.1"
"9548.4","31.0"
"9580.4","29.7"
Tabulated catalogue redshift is 0.155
